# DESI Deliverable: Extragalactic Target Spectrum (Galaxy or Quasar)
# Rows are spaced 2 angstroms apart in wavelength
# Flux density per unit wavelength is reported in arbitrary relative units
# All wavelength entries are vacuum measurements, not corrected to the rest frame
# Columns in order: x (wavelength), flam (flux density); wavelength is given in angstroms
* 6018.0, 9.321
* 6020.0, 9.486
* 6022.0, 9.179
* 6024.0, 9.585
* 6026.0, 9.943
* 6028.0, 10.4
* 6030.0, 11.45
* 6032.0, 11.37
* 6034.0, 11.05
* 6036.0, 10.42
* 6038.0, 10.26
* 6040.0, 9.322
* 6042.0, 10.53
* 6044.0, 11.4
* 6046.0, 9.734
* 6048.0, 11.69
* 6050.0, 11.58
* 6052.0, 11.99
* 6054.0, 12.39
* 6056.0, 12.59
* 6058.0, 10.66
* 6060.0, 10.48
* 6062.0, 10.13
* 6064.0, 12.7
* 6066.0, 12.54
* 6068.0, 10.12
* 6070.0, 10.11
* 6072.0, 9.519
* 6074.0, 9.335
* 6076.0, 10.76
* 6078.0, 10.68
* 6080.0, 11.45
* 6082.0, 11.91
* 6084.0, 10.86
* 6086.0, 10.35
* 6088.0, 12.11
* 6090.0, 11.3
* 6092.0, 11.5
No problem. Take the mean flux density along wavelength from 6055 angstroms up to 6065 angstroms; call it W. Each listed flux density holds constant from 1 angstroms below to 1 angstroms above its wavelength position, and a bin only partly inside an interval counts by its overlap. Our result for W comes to 11.3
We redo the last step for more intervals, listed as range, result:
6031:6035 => 11.2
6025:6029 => 10.2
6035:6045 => 10.4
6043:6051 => 11.1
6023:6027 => 9.76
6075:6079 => 10.7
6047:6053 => 11.8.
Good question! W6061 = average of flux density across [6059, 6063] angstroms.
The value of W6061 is 10.3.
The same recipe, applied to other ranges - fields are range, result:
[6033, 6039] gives 10.6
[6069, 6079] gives 10.1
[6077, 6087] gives 11.1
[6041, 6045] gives 11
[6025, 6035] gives 10.8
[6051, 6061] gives 11.6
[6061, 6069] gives 11.4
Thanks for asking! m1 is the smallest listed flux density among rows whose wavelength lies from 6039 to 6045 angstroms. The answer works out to 9.322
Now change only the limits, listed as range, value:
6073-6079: 9.335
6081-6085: 10.86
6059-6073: 9.519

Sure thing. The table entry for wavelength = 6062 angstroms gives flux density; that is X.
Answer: 10.13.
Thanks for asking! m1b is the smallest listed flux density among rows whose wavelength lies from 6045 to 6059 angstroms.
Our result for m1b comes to 9.734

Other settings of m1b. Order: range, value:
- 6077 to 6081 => 10.68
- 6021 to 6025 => 9.179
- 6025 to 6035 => 9.943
